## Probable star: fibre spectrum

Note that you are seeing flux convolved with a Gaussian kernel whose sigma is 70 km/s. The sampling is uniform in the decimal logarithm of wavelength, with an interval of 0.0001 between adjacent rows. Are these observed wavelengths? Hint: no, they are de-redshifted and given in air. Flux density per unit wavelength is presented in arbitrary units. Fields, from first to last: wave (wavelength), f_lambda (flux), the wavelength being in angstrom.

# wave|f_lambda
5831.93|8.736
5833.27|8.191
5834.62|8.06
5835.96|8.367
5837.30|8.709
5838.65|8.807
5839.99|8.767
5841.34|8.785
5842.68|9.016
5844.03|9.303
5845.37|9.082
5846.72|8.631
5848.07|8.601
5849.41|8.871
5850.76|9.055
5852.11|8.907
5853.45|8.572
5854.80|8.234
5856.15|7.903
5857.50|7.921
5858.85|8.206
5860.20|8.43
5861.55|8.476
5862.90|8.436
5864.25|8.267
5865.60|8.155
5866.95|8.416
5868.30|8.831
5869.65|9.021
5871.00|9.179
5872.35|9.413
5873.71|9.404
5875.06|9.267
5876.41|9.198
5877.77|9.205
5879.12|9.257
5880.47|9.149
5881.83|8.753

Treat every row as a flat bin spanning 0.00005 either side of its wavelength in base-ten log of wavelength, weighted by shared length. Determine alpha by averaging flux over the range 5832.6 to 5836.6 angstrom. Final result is 8.2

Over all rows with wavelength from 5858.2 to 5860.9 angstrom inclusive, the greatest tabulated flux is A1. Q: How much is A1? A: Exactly 8.43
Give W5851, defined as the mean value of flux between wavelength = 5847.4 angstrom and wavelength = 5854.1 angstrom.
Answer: 8.81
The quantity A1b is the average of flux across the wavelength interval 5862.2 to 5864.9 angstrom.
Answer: 8.35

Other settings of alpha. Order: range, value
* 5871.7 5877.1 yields 9.3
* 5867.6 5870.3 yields 8.93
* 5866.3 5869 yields 8.64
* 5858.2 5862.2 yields 8.37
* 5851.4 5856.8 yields 8.41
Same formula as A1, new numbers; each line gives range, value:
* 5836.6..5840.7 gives 8.807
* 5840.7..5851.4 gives 9.303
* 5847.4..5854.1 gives 9.055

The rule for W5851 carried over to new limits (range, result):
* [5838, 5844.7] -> 8.94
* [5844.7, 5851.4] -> 8.85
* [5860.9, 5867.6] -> 8.35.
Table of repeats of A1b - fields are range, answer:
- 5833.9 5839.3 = 8.47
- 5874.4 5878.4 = 9.21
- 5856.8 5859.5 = 8.05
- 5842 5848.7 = 8.93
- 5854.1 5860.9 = 8.13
